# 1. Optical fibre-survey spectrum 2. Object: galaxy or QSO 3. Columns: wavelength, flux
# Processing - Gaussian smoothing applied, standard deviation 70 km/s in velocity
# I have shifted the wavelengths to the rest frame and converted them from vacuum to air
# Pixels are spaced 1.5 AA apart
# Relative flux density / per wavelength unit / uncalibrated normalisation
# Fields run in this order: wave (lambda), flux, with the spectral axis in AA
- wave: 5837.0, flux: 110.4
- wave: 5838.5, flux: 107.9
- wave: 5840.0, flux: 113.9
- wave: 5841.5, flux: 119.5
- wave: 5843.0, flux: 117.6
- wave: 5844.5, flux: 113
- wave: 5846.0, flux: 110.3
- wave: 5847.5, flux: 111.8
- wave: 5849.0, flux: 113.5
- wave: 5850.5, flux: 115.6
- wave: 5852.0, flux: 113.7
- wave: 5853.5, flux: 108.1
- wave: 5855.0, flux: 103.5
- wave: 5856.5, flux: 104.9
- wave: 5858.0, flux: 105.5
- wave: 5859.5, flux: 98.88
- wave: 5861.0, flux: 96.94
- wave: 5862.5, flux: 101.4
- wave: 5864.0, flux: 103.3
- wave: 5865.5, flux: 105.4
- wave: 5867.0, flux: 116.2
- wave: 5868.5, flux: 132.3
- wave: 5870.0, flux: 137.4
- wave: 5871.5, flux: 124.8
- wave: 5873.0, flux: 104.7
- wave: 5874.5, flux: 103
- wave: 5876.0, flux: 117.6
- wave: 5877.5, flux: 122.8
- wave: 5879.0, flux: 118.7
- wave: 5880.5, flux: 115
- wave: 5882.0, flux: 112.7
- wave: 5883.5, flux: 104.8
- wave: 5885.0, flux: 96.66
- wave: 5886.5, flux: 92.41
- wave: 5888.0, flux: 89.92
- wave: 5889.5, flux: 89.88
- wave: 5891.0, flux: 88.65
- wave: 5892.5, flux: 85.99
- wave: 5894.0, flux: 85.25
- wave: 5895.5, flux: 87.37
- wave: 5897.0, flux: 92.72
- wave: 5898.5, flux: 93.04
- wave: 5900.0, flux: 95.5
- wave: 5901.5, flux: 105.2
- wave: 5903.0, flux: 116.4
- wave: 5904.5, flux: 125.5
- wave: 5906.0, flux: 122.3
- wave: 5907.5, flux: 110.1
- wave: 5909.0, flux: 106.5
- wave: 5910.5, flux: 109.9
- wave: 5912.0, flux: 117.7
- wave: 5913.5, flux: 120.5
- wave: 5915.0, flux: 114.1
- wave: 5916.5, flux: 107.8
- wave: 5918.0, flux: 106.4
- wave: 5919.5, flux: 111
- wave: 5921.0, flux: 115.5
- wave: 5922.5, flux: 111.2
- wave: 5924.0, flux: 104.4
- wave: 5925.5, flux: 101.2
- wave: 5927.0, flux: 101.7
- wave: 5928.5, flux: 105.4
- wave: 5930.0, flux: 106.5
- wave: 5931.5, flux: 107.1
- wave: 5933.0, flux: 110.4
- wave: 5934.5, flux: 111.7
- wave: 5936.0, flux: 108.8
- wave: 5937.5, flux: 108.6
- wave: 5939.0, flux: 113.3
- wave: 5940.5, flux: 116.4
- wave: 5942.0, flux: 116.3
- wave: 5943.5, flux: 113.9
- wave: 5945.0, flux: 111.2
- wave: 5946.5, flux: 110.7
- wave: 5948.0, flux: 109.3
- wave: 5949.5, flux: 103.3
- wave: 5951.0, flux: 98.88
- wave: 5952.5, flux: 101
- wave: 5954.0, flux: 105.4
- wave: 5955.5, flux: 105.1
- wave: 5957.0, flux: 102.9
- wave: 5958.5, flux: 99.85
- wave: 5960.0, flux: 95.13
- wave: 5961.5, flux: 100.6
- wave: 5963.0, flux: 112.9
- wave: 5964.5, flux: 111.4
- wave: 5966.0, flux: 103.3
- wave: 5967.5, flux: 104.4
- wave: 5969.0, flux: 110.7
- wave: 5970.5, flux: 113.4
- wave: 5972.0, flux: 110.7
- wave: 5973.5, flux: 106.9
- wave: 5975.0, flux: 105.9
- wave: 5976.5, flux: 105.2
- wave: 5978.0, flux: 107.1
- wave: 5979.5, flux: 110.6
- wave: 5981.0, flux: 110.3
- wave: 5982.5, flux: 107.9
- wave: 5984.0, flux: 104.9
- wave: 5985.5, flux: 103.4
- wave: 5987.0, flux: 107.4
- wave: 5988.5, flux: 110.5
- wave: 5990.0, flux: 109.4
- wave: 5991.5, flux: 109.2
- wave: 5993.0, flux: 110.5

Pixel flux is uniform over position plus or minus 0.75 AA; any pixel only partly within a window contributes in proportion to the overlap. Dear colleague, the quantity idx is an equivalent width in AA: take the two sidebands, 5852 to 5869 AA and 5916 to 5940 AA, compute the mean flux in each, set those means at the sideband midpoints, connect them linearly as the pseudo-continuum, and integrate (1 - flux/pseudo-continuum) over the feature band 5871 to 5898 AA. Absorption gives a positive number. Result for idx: 1.5 AA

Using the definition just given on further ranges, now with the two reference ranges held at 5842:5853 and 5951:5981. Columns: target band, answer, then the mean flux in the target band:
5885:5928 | 2.3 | 104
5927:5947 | -0.5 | 110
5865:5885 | -0.7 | 116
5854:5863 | 0.9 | 102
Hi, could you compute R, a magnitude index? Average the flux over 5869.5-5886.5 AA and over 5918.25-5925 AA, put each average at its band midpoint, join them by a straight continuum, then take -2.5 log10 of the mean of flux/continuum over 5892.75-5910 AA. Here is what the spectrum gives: 0.08 mag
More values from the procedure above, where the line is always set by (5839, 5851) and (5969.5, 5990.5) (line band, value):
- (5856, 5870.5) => 0.035 mag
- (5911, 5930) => 0.012 mag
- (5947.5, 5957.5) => 0.059 mag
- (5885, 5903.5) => 0.198 mag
